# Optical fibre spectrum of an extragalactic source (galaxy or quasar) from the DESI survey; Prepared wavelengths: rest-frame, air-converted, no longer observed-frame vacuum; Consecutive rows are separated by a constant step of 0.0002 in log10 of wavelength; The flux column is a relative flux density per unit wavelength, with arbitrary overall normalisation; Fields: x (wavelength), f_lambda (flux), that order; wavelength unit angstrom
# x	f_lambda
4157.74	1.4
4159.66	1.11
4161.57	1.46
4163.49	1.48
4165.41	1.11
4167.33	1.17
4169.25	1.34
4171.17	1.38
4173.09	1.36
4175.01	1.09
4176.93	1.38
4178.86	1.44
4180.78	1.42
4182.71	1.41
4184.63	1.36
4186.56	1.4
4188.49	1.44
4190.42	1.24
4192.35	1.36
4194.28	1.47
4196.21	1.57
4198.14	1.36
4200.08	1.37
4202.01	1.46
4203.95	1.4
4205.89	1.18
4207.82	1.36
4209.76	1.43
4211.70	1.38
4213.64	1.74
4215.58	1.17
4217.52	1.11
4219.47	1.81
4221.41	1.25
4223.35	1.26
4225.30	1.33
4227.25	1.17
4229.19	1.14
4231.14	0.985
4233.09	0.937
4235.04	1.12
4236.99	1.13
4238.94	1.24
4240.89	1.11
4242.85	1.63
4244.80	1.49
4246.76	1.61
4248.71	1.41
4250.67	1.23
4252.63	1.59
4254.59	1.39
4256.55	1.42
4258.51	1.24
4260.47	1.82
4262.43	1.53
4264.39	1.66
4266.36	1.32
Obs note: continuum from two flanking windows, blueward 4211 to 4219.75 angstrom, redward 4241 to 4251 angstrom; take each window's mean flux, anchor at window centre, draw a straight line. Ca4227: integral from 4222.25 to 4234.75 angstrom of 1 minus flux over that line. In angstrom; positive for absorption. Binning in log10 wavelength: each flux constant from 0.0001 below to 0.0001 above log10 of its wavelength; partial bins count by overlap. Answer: 2.6 angstrom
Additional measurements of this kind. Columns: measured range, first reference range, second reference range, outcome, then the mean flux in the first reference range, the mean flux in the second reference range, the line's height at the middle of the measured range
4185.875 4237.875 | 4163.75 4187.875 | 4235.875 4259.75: 1.3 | 1.33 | 1.38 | 1.35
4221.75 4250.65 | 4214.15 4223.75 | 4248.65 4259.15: 2.3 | 1.34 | 1.38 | 1.36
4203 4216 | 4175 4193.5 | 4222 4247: -0.9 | 1.37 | 1.23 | 1.3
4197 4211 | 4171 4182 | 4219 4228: -0.3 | 1.34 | 1.34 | 1.34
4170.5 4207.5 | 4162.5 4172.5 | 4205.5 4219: -1.2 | 1.3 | 1.36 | 1.33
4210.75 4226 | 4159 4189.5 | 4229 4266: -0.4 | 1.34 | 1.36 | 1.35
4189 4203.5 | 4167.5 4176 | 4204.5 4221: -0.6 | 1.28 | 1.39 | 1.35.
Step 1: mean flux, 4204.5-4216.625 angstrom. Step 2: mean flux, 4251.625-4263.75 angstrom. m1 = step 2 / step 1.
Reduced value 1.1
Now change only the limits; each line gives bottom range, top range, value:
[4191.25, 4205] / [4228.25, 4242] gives 0.77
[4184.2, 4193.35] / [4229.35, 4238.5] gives 0.78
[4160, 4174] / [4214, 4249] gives 0.97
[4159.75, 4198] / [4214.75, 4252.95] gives 0.94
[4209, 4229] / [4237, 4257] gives 1.03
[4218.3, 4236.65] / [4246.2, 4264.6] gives 1.22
